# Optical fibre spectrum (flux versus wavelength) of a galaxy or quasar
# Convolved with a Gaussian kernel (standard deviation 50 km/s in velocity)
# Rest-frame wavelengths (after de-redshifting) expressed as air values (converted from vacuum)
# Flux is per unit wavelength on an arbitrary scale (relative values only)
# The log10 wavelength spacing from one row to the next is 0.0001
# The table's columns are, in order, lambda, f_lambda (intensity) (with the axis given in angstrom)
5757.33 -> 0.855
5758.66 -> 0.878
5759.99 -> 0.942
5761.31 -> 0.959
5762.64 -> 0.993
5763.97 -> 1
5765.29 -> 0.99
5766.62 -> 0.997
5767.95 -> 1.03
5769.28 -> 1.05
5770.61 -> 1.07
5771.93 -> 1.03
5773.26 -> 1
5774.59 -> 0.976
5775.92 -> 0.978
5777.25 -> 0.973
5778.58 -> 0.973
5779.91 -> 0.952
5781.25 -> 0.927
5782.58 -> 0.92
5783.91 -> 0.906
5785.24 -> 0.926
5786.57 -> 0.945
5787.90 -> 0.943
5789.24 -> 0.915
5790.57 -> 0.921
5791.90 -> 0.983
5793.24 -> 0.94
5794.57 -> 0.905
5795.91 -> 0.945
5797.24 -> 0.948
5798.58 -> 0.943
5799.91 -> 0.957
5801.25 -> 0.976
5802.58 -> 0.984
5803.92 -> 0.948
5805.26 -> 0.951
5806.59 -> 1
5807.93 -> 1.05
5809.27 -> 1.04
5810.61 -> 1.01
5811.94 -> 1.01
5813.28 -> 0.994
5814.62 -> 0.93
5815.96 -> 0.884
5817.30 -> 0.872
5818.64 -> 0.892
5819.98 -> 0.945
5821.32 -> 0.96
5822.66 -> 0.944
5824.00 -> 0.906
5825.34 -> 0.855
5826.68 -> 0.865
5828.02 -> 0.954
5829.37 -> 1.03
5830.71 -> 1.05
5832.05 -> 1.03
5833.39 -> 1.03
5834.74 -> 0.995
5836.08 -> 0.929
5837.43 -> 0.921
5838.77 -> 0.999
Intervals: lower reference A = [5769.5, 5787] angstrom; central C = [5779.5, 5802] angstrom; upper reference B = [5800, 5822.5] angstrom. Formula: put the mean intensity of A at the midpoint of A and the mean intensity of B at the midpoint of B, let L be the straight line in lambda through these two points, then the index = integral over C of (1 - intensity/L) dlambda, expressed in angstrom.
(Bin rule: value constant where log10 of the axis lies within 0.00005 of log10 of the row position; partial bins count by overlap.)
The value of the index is 0.7 angstrom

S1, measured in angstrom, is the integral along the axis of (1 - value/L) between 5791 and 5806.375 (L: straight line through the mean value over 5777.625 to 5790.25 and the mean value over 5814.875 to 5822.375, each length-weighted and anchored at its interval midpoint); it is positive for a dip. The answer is -0.5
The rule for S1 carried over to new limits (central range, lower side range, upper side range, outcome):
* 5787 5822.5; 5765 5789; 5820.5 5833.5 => 0.4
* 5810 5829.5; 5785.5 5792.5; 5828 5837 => 1.0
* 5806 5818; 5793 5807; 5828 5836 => 0.0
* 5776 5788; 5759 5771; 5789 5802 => 0.3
